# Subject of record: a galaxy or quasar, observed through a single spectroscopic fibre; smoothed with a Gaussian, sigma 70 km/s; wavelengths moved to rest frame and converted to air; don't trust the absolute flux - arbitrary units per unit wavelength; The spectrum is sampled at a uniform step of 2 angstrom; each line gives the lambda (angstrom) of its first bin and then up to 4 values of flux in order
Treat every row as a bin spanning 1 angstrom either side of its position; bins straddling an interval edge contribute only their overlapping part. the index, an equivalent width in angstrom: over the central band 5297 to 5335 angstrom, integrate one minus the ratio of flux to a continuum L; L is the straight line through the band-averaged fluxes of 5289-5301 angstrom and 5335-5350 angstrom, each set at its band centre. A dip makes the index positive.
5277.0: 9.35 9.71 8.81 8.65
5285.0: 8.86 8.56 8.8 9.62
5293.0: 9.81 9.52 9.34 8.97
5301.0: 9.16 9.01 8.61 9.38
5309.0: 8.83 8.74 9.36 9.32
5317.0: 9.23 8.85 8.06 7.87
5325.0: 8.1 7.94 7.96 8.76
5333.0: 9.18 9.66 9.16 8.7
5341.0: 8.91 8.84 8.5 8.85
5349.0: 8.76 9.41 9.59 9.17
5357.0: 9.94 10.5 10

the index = 1.5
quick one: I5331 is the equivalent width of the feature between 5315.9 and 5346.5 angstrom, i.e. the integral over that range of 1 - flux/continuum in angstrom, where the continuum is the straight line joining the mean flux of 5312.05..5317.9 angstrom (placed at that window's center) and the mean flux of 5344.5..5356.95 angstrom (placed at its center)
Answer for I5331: 1.9 angstrom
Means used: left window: 9.3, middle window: 8.65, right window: 9.14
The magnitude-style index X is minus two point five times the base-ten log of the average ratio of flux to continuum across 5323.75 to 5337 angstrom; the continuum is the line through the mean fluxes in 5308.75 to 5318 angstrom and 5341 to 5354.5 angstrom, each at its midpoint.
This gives 0.05 mag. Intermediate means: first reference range 9.12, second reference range 8.99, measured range 8.63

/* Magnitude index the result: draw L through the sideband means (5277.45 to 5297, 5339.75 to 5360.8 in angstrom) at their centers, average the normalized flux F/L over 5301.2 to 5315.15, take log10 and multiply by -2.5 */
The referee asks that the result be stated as 0.02 mag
